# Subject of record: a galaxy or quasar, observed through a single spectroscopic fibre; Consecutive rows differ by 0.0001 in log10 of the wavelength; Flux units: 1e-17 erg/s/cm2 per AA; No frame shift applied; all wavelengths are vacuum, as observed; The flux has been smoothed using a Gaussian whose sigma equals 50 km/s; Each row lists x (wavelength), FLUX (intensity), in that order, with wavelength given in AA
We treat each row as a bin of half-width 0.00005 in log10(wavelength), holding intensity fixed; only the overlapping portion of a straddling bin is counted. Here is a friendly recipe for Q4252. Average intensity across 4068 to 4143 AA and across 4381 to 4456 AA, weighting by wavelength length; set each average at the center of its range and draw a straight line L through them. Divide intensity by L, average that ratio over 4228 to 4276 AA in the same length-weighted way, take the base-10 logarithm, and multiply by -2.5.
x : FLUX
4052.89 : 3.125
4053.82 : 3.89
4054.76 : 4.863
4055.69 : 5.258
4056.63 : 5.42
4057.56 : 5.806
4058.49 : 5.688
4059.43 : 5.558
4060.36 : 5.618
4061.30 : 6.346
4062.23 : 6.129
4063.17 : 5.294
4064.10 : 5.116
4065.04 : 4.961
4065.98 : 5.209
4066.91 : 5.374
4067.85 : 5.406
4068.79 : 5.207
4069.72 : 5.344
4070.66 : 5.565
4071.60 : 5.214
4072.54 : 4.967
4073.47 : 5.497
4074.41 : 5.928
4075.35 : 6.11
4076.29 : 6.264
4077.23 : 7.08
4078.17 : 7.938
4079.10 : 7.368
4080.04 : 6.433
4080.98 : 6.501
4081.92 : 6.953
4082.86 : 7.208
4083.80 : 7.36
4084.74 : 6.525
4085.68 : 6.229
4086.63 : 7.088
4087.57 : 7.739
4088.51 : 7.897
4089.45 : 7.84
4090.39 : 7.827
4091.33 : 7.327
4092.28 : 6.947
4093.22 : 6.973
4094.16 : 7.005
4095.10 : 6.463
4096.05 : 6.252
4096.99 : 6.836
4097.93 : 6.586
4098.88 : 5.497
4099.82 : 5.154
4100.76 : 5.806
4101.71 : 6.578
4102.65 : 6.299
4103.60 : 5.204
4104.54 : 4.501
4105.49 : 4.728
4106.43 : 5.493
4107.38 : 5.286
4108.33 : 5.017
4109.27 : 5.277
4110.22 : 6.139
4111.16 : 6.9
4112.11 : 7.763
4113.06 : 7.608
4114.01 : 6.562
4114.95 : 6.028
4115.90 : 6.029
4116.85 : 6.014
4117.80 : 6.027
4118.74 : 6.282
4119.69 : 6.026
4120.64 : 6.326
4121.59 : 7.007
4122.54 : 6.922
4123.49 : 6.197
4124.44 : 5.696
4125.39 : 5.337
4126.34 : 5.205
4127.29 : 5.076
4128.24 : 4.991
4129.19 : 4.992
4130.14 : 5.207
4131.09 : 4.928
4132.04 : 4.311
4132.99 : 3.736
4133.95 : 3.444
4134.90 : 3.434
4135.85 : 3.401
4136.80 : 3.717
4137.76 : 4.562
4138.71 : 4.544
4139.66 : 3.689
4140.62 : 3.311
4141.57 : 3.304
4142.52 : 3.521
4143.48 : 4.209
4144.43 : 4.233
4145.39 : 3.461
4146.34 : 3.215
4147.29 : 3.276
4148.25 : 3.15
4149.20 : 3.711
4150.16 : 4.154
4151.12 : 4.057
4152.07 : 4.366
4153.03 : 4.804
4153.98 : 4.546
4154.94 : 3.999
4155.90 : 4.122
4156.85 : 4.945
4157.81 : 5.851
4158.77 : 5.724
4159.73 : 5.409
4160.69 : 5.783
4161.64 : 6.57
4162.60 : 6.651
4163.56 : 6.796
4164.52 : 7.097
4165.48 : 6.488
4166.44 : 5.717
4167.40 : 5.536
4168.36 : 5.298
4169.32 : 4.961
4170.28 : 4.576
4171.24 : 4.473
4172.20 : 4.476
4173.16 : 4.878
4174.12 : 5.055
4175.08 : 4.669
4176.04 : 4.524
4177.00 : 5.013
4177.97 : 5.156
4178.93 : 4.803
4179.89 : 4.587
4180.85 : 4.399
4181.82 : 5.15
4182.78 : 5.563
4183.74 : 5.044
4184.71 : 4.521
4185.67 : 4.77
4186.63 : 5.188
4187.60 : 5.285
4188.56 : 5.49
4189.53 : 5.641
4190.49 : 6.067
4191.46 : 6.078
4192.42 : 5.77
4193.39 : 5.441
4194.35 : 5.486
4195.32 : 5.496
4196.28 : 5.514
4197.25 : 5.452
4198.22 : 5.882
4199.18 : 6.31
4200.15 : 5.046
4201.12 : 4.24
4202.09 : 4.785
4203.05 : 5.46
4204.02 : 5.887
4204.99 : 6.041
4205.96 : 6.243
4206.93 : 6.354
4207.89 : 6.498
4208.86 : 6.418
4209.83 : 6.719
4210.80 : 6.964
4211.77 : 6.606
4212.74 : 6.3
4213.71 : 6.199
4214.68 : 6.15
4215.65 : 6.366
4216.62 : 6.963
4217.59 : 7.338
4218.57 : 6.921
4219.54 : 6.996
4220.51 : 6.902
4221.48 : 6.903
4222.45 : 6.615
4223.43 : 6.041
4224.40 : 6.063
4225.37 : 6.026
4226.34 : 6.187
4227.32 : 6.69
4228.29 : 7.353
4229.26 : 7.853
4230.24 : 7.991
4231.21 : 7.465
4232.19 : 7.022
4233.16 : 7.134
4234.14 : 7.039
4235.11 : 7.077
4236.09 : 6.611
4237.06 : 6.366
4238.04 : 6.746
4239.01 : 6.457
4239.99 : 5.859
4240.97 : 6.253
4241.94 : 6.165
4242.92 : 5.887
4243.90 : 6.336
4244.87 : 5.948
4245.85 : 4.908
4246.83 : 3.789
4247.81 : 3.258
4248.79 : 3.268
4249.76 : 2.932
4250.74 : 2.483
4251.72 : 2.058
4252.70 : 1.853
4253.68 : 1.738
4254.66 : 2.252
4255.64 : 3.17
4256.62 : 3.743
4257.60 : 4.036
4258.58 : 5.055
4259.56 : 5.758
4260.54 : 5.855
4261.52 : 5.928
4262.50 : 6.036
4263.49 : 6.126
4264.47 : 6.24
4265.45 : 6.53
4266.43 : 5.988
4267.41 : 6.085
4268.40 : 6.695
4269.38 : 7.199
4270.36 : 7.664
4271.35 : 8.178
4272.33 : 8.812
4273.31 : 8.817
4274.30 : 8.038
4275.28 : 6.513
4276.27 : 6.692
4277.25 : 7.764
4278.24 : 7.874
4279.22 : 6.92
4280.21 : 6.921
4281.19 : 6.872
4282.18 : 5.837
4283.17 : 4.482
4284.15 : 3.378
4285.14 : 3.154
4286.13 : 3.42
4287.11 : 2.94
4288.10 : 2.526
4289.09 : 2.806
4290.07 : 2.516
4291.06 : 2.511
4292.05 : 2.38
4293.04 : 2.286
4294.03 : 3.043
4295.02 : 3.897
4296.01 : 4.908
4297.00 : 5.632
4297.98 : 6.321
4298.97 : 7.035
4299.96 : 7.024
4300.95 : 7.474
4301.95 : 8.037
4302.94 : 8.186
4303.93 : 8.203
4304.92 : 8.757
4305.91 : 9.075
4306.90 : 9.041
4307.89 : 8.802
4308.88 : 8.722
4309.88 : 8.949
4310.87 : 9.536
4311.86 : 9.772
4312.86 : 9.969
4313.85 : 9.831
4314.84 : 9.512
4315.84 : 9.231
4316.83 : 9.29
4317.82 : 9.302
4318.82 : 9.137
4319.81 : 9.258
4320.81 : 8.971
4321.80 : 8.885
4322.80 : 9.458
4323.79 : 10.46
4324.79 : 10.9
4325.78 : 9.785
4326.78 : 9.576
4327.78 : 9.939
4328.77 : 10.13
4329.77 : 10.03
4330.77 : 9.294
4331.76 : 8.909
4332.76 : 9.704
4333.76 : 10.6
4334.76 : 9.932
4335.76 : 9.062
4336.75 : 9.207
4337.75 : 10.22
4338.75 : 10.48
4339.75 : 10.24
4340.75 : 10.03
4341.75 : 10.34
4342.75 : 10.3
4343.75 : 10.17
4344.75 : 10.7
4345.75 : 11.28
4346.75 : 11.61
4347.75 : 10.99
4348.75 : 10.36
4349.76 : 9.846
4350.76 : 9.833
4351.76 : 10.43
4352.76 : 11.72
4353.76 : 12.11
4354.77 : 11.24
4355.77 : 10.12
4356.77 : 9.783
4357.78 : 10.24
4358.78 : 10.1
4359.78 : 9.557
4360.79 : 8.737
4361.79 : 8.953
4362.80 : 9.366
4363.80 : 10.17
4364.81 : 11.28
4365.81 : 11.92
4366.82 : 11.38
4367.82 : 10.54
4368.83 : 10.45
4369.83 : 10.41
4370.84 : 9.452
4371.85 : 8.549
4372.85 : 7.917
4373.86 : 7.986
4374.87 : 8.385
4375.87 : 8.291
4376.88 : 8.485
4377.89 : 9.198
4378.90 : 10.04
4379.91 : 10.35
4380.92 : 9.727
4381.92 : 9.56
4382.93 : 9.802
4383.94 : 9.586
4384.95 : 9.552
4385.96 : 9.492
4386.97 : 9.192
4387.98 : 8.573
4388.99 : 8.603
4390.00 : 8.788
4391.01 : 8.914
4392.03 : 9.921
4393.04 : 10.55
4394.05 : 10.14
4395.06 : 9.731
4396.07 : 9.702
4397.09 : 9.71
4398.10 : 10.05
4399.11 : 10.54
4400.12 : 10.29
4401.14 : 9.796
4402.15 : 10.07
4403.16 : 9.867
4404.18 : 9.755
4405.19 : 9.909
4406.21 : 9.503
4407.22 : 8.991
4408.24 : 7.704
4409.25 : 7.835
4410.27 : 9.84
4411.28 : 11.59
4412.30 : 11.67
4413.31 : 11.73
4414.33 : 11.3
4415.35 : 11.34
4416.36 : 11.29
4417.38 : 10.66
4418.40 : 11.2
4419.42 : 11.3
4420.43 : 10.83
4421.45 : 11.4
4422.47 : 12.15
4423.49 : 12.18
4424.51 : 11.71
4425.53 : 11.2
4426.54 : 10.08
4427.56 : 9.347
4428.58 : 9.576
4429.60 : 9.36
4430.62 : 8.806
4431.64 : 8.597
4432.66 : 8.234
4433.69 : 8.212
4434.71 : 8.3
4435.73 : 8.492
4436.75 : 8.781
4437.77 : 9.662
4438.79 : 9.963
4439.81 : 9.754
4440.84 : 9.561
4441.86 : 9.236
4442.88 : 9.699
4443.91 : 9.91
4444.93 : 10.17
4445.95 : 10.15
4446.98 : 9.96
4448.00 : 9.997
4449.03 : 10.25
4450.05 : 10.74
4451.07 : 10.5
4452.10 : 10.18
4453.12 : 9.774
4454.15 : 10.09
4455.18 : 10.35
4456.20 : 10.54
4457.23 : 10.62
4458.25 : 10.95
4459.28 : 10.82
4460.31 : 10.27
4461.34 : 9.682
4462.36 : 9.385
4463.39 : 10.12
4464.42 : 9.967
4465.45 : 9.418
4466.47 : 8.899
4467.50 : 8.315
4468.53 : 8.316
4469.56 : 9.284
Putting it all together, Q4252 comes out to 0.32 mag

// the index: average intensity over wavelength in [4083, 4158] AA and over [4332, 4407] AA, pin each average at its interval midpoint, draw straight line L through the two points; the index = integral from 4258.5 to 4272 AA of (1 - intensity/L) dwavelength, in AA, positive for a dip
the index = 2.7 AA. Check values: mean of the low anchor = 5.42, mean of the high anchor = 9.9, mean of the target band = 6.45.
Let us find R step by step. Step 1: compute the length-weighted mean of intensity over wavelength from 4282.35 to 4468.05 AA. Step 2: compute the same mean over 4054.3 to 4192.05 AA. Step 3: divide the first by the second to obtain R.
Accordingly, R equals 1.69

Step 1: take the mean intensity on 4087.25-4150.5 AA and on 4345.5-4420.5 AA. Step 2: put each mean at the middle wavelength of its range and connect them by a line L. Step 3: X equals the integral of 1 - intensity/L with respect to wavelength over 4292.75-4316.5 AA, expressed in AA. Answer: 2.6 AA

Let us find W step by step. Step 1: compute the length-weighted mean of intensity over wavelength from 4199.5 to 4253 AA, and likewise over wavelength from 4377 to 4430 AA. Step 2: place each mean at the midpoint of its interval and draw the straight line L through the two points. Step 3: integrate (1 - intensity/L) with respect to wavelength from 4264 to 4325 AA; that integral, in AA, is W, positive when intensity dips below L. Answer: 4.87 AA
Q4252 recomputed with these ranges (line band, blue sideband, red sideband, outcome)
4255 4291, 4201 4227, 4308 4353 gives 0.384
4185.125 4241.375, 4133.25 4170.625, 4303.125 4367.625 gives 0.021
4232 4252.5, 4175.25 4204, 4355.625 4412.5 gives 0.198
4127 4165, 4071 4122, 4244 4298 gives 0.307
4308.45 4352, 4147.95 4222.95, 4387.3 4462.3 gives -0.195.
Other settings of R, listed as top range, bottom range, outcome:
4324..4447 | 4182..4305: 1.74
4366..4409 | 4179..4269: 1.68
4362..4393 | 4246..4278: 1.78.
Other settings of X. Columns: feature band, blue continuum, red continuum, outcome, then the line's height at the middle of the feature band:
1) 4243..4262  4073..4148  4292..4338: 9.2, 7.66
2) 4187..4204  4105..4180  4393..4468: 1.3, 5.98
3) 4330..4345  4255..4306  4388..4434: -4.5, 7.65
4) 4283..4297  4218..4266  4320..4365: 8.2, 7.74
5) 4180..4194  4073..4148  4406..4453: 3.0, 6.77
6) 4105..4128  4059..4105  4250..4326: 1.0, 6.3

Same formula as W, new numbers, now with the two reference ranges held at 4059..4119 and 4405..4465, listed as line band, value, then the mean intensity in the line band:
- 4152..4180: 7.22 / 5.25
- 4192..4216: 5.13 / 5.9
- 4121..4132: 1.79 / 5.55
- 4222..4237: 1.78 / 6.86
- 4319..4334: -1.39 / 9.7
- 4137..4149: 5.48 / 3.71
